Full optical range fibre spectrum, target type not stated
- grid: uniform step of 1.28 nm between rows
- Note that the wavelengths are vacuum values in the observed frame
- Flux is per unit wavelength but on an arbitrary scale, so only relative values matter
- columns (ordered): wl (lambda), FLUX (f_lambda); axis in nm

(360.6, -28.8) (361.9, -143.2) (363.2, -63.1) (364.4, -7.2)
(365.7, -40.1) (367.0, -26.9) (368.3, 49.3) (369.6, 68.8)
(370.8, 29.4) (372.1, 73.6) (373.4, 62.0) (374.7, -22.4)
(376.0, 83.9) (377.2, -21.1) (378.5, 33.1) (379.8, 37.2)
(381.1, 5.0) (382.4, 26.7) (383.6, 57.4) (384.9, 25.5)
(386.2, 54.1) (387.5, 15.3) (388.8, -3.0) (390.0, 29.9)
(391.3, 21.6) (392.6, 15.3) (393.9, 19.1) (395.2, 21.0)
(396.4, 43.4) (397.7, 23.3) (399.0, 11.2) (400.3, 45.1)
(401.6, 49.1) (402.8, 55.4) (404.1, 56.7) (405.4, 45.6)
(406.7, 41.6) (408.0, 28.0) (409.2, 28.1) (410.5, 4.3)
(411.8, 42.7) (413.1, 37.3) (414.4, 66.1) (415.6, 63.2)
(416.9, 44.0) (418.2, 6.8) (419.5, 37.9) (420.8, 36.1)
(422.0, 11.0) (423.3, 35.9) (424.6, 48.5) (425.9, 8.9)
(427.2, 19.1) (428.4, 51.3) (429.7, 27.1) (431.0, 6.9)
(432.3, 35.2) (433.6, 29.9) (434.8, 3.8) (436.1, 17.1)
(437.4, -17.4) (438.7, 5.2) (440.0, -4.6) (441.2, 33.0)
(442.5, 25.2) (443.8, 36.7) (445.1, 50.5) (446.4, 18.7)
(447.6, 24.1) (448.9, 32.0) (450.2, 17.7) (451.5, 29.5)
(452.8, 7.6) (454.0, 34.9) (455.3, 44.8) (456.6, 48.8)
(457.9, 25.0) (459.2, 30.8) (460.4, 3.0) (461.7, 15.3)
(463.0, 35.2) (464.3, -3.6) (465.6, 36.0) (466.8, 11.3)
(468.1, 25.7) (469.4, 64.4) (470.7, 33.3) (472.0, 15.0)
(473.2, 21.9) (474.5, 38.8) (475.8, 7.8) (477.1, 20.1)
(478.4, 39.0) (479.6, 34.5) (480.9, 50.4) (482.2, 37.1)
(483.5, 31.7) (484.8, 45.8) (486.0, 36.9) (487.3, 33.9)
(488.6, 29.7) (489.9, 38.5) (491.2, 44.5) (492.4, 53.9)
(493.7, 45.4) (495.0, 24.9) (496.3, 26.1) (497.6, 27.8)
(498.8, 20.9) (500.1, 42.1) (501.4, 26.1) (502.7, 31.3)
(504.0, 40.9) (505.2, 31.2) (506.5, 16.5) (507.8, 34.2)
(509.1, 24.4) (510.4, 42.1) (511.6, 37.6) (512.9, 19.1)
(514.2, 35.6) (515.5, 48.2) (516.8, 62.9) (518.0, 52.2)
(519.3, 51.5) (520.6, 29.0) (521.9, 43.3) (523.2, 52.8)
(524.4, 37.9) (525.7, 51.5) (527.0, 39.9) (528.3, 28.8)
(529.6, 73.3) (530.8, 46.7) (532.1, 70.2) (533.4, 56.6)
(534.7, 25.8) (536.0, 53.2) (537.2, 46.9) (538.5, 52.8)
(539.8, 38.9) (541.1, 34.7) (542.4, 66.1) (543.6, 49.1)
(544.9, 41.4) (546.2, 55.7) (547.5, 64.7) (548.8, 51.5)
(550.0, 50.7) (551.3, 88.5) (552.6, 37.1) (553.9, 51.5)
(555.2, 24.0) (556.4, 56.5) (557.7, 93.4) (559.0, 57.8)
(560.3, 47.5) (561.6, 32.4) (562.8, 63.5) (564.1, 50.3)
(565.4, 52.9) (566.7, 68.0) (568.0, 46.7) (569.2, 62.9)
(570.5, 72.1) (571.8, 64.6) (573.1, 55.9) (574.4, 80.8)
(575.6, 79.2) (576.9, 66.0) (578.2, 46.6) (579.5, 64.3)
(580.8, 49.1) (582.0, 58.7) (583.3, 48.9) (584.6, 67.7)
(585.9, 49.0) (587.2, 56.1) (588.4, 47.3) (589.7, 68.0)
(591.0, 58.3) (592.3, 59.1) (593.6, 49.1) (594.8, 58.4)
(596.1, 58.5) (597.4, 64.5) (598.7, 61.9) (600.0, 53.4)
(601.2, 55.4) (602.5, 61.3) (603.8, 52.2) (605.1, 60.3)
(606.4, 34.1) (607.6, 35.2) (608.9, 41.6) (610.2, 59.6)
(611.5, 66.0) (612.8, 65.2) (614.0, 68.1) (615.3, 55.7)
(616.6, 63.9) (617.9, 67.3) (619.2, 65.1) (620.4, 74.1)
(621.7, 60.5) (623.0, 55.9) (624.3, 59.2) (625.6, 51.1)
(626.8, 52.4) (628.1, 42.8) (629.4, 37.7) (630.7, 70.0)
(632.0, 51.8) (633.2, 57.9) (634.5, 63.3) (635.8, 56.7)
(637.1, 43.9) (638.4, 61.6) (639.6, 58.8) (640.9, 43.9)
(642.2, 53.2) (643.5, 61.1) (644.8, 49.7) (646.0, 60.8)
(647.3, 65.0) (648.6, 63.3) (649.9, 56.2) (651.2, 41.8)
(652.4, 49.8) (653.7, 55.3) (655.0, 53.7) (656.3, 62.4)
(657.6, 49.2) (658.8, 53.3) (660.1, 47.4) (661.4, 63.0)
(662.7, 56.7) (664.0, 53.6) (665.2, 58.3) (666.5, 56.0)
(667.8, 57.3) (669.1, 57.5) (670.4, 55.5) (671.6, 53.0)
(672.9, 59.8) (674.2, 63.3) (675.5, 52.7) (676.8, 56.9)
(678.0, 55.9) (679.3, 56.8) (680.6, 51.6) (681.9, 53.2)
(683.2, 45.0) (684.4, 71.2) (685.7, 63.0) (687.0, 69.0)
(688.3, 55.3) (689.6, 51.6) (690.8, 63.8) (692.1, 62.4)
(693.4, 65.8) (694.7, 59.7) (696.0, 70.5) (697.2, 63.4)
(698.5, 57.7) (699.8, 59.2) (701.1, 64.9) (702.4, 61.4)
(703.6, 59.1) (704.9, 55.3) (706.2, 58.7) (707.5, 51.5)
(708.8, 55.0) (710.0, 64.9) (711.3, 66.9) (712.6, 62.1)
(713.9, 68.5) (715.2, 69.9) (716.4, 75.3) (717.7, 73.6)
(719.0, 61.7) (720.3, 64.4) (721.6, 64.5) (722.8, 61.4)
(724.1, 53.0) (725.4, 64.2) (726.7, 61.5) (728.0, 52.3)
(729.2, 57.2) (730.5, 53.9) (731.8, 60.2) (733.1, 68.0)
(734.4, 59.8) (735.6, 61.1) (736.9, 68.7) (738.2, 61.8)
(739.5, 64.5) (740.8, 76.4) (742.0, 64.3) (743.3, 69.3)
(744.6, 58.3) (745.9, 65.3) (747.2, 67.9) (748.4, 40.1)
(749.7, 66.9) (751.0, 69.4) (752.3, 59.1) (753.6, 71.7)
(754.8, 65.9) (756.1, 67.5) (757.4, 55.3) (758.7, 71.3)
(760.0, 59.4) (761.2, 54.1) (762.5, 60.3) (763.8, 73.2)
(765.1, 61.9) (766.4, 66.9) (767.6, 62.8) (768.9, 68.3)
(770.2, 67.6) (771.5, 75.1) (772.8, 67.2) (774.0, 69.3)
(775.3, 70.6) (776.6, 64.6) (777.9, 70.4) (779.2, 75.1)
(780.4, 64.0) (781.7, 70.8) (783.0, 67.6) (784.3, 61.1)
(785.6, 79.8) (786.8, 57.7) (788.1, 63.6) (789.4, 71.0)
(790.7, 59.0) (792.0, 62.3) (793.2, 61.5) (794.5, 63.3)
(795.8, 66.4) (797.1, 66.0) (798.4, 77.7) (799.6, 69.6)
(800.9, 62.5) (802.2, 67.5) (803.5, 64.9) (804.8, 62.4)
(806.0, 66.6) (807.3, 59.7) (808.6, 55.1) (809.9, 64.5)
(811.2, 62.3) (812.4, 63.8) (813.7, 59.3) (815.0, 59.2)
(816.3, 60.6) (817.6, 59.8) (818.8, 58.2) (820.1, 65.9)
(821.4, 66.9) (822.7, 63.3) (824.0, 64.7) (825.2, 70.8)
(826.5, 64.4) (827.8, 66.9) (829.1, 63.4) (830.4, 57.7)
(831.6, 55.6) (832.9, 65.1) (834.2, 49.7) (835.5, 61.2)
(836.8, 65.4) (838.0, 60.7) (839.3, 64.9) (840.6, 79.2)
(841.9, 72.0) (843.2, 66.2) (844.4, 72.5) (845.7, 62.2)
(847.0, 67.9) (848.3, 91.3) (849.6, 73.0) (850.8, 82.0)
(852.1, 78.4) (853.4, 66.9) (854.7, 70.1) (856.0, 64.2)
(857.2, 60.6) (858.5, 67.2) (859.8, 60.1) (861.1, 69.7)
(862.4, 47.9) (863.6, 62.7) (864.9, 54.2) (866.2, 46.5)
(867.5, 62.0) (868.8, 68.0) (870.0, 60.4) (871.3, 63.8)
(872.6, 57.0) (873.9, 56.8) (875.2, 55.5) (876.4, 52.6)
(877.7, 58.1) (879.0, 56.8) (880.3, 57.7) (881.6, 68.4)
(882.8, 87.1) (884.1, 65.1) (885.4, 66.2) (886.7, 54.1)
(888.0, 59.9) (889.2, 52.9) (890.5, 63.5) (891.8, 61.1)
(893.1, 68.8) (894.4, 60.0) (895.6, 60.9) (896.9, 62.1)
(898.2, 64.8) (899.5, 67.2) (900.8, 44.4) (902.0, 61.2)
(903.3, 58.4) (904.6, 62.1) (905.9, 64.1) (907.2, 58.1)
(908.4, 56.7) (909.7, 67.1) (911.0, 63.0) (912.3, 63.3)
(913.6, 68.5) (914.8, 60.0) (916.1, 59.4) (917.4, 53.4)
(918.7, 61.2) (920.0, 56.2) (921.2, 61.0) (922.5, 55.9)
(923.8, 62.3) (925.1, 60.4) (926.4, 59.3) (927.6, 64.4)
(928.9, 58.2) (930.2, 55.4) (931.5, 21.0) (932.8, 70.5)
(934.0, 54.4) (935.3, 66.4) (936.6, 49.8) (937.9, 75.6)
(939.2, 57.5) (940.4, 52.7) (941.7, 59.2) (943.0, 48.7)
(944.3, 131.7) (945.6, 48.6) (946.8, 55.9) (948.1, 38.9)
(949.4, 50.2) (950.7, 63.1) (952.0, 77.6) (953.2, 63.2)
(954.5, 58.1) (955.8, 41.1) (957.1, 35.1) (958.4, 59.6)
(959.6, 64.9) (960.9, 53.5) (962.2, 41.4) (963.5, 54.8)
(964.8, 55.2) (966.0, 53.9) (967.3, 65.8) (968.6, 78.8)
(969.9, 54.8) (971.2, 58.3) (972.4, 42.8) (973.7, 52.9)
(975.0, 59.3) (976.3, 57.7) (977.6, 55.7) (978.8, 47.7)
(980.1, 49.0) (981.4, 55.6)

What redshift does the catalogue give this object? 0.293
